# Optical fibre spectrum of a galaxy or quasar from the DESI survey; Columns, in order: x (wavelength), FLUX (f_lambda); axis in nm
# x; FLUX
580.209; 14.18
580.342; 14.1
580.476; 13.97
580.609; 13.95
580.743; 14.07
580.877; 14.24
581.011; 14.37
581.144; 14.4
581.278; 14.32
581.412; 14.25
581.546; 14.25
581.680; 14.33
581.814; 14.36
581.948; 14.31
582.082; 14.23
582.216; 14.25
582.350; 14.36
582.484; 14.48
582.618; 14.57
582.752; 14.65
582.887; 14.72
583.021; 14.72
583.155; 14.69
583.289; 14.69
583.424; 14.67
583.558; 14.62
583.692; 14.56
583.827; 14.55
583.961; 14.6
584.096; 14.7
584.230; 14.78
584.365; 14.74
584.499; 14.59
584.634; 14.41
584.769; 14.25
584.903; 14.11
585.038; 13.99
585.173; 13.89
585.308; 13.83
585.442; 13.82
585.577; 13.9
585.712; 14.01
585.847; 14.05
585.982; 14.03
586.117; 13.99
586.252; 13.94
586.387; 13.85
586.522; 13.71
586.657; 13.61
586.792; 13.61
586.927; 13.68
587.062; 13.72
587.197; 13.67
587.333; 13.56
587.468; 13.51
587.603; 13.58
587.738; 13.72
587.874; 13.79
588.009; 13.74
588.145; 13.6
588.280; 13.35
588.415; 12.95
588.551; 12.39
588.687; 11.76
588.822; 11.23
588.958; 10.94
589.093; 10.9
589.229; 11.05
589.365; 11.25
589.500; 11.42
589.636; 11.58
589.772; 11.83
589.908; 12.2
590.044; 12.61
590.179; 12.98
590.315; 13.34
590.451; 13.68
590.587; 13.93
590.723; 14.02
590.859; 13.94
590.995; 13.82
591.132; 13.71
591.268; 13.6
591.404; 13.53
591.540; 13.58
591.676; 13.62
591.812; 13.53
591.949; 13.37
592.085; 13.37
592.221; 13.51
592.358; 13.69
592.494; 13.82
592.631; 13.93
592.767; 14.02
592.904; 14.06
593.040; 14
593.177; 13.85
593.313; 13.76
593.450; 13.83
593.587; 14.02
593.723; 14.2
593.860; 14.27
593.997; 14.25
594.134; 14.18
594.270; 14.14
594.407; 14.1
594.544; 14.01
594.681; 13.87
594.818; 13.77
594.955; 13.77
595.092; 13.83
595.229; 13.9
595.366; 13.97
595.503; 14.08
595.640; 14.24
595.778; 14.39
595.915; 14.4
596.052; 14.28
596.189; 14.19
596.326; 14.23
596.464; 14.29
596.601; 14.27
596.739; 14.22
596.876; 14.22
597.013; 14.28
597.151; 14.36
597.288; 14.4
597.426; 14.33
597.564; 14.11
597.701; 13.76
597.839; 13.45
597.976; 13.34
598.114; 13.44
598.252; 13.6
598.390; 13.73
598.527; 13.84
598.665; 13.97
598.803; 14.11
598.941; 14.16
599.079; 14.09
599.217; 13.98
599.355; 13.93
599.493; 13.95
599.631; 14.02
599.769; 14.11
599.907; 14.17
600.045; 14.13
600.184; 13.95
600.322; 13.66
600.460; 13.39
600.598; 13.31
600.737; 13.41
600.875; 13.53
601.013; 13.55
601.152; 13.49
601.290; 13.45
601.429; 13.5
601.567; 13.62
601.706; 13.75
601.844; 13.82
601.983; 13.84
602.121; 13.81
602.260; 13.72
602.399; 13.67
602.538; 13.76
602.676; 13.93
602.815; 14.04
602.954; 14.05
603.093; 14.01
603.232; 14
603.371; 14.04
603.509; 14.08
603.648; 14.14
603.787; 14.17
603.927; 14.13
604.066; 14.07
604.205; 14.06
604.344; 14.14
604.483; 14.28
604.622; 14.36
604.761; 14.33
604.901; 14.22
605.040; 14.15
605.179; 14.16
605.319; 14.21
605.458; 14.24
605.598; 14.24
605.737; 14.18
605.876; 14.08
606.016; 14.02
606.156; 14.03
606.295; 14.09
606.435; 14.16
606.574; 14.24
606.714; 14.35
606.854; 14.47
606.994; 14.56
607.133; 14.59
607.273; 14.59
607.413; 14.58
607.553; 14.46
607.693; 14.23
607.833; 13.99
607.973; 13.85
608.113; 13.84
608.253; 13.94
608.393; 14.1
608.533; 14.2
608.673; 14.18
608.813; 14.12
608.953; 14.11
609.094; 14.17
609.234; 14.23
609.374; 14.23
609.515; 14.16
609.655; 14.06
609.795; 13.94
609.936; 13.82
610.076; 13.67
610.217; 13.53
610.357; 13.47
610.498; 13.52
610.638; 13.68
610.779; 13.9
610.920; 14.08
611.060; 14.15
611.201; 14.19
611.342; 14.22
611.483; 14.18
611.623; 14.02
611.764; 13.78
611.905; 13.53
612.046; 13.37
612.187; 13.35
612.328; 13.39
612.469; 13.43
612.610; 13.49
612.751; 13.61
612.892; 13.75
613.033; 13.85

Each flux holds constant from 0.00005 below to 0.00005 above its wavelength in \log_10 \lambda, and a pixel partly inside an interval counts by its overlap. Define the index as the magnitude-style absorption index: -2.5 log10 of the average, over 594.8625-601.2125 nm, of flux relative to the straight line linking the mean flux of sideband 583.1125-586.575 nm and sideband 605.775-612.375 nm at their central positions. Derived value 0.01 mag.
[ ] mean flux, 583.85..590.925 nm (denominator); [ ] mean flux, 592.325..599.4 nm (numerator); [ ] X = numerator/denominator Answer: 1.0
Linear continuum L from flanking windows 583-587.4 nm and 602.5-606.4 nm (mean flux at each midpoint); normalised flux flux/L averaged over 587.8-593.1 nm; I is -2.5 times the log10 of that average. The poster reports 0.09 mag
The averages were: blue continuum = 14.2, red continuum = 14.1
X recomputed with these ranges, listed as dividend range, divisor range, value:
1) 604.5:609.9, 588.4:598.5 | 1.05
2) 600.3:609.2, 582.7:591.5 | 1.04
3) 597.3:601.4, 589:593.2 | 1.05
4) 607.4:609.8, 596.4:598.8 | 1.01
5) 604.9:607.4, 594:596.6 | 1.01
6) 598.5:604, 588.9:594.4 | 1.04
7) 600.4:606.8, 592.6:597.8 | 0.99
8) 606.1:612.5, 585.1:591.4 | 1.07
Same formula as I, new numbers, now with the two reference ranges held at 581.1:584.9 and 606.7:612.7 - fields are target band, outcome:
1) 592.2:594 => 0.03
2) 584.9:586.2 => 0.04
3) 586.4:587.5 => 0.06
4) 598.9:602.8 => 0.03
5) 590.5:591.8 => 0.05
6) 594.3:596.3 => 0.02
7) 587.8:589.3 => 0.17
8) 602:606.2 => 0.00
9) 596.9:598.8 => 0.02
